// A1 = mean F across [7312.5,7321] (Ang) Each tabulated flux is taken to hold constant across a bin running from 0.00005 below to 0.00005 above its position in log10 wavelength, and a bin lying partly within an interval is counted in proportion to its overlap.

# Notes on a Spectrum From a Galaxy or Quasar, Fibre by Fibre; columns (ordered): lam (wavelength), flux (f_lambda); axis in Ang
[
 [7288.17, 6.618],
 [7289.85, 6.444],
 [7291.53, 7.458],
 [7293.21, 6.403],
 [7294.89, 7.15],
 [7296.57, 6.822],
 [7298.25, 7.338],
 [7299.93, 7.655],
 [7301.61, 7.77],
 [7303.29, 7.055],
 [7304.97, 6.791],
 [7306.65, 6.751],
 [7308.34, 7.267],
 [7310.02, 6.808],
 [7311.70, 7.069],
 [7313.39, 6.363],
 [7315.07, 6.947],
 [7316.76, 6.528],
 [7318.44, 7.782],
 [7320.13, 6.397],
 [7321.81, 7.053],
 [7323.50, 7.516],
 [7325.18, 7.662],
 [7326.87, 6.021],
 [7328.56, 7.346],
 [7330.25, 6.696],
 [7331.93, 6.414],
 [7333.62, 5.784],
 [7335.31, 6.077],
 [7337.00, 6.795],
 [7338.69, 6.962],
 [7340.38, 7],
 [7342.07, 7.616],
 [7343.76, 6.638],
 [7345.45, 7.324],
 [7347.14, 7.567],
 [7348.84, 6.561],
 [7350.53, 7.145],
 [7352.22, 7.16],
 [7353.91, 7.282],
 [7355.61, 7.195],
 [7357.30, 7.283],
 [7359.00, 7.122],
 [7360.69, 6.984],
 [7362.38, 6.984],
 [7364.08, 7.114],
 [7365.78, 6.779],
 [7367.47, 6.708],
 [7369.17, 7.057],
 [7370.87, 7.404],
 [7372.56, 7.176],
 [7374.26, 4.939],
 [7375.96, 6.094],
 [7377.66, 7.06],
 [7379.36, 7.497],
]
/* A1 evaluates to 6.8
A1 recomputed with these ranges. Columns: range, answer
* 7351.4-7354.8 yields 7.21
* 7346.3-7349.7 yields 7.05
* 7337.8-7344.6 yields 7.05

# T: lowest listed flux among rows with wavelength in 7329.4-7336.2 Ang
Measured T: 5.784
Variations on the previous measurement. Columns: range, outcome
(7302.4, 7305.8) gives 6.791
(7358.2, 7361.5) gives 6.984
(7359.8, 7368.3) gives 6.708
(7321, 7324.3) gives 7.053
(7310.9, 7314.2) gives 6.363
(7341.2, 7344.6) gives 6.638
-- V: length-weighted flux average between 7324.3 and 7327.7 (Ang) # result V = 6.86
